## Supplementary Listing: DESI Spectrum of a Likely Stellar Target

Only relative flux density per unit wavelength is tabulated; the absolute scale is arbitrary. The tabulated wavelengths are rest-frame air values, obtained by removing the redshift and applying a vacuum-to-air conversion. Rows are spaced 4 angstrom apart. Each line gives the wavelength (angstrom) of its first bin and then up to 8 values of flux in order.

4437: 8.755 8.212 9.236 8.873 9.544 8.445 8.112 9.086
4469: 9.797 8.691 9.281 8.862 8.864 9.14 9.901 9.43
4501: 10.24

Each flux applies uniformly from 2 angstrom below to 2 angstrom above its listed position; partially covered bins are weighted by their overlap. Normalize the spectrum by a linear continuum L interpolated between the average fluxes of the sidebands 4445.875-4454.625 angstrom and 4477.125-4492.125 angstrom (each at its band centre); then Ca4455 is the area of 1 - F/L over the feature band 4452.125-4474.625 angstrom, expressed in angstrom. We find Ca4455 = 0.6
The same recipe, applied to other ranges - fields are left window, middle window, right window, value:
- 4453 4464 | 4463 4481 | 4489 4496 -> -0.4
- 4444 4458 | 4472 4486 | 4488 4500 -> 0.7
